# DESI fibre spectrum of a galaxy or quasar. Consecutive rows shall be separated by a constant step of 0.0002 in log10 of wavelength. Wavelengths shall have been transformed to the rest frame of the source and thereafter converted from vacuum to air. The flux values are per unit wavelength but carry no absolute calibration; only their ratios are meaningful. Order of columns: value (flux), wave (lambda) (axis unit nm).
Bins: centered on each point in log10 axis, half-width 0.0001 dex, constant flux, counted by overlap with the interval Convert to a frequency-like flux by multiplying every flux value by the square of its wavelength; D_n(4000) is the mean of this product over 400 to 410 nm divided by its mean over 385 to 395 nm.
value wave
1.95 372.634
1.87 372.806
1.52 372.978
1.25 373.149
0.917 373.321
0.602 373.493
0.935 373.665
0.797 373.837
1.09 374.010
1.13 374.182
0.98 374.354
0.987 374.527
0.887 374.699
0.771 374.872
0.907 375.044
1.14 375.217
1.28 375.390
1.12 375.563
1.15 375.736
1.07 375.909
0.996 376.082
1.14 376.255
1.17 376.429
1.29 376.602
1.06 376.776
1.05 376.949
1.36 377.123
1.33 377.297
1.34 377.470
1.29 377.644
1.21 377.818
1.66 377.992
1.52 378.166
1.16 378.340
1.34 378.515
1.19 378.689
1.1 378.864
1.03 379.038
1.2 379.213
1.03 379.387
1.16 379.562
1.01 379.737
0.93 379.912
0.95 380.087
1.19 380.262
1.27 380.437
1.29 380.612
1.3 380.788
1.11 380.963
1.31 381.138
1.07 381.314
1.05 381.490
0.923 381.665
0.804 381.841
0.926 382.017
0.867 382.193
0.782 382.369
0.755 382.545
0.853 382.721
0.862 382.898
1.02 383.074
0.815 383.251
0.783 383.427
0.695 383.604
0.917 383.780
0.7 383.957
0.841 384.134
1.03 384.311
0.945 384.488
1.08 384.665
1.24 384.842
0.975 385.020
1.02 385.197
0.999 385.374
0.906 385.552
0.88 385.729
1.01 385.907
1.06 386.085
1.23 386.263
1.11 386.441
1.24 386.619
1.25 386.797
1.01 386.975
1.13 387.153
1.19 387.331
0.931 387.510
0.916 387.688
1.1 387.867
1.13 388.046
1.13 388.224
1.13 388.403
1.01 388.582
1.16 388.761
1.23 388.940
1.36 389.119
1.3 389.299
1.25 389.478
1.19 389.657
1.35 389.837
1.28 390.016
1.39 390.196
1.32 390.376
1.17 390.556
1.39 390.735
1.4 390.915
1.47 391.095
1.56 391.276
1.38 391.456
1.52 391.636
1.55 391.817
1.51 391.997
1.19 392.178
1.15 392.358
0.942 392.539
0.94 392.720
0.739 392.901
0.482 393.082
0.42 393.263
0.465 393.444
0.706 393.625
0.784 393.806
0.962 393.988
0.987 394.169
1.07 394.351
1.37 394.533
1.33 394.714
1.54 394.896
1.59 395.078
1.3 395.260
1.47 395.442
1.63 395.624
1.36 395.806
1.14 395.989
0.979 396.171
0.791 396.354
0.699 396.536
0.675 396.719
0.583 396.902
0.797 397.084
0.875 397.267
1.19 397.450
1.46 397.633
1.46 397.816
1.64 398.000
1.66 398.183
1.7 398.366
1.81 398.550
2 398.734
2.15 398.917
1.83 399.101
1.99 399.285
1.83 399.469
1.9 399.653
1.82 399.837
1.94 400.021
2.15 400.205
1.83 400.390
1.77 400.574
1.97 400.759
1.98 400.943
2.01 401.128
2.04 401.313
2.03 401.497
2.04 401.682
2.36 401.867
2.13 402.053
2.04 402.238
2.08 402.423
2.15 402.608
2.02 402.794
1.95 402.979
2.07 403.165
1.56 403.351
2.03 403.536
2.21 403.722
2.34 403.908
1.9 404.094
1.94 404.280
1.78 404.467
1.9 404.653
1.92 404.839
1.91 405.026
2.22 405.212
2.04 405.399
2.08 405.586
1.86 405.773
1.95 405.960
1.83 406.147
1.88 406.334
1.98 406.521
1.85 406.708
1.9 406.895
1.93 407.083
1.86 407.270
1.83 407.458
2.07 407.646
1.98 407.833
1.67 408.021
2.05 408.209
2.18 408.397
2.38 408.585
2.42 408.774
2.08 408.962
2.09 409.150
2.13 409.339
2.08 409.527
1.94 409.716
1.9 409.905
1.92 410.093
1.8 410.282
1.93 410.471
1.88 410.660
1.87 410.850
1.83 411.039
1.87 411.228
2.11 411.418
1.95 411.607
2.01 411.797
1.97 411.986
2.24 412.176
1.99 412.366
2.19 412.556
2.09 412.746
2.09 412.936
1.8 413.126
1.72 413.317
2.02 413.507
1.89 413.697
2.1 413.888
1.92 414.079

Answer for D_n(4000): 1.91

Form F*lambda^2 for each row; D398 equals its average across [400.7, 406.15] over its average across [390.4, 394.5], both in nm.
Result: 1.96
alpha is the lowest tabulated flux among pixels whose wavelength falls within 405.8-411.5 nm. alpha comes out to 1.67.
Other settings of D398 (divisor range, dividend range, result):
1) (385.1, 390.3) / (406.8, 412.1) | 1.95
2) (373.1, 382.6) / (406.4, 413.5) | 2.14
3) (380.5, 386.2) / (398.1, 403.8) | 2.23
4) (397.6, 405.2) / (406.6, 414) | 1.07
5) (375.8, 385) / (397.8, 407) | 2.04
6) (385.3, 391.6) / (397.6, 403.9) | 1.73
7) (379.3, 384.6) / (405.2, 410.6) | 2.33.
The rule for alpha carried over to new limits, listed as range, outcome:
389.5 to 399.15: 0.42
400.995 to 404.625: 1.56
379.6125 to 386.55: 0.695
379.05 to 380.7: 0.93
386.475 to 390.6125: 0.916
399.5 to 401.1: 1.77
